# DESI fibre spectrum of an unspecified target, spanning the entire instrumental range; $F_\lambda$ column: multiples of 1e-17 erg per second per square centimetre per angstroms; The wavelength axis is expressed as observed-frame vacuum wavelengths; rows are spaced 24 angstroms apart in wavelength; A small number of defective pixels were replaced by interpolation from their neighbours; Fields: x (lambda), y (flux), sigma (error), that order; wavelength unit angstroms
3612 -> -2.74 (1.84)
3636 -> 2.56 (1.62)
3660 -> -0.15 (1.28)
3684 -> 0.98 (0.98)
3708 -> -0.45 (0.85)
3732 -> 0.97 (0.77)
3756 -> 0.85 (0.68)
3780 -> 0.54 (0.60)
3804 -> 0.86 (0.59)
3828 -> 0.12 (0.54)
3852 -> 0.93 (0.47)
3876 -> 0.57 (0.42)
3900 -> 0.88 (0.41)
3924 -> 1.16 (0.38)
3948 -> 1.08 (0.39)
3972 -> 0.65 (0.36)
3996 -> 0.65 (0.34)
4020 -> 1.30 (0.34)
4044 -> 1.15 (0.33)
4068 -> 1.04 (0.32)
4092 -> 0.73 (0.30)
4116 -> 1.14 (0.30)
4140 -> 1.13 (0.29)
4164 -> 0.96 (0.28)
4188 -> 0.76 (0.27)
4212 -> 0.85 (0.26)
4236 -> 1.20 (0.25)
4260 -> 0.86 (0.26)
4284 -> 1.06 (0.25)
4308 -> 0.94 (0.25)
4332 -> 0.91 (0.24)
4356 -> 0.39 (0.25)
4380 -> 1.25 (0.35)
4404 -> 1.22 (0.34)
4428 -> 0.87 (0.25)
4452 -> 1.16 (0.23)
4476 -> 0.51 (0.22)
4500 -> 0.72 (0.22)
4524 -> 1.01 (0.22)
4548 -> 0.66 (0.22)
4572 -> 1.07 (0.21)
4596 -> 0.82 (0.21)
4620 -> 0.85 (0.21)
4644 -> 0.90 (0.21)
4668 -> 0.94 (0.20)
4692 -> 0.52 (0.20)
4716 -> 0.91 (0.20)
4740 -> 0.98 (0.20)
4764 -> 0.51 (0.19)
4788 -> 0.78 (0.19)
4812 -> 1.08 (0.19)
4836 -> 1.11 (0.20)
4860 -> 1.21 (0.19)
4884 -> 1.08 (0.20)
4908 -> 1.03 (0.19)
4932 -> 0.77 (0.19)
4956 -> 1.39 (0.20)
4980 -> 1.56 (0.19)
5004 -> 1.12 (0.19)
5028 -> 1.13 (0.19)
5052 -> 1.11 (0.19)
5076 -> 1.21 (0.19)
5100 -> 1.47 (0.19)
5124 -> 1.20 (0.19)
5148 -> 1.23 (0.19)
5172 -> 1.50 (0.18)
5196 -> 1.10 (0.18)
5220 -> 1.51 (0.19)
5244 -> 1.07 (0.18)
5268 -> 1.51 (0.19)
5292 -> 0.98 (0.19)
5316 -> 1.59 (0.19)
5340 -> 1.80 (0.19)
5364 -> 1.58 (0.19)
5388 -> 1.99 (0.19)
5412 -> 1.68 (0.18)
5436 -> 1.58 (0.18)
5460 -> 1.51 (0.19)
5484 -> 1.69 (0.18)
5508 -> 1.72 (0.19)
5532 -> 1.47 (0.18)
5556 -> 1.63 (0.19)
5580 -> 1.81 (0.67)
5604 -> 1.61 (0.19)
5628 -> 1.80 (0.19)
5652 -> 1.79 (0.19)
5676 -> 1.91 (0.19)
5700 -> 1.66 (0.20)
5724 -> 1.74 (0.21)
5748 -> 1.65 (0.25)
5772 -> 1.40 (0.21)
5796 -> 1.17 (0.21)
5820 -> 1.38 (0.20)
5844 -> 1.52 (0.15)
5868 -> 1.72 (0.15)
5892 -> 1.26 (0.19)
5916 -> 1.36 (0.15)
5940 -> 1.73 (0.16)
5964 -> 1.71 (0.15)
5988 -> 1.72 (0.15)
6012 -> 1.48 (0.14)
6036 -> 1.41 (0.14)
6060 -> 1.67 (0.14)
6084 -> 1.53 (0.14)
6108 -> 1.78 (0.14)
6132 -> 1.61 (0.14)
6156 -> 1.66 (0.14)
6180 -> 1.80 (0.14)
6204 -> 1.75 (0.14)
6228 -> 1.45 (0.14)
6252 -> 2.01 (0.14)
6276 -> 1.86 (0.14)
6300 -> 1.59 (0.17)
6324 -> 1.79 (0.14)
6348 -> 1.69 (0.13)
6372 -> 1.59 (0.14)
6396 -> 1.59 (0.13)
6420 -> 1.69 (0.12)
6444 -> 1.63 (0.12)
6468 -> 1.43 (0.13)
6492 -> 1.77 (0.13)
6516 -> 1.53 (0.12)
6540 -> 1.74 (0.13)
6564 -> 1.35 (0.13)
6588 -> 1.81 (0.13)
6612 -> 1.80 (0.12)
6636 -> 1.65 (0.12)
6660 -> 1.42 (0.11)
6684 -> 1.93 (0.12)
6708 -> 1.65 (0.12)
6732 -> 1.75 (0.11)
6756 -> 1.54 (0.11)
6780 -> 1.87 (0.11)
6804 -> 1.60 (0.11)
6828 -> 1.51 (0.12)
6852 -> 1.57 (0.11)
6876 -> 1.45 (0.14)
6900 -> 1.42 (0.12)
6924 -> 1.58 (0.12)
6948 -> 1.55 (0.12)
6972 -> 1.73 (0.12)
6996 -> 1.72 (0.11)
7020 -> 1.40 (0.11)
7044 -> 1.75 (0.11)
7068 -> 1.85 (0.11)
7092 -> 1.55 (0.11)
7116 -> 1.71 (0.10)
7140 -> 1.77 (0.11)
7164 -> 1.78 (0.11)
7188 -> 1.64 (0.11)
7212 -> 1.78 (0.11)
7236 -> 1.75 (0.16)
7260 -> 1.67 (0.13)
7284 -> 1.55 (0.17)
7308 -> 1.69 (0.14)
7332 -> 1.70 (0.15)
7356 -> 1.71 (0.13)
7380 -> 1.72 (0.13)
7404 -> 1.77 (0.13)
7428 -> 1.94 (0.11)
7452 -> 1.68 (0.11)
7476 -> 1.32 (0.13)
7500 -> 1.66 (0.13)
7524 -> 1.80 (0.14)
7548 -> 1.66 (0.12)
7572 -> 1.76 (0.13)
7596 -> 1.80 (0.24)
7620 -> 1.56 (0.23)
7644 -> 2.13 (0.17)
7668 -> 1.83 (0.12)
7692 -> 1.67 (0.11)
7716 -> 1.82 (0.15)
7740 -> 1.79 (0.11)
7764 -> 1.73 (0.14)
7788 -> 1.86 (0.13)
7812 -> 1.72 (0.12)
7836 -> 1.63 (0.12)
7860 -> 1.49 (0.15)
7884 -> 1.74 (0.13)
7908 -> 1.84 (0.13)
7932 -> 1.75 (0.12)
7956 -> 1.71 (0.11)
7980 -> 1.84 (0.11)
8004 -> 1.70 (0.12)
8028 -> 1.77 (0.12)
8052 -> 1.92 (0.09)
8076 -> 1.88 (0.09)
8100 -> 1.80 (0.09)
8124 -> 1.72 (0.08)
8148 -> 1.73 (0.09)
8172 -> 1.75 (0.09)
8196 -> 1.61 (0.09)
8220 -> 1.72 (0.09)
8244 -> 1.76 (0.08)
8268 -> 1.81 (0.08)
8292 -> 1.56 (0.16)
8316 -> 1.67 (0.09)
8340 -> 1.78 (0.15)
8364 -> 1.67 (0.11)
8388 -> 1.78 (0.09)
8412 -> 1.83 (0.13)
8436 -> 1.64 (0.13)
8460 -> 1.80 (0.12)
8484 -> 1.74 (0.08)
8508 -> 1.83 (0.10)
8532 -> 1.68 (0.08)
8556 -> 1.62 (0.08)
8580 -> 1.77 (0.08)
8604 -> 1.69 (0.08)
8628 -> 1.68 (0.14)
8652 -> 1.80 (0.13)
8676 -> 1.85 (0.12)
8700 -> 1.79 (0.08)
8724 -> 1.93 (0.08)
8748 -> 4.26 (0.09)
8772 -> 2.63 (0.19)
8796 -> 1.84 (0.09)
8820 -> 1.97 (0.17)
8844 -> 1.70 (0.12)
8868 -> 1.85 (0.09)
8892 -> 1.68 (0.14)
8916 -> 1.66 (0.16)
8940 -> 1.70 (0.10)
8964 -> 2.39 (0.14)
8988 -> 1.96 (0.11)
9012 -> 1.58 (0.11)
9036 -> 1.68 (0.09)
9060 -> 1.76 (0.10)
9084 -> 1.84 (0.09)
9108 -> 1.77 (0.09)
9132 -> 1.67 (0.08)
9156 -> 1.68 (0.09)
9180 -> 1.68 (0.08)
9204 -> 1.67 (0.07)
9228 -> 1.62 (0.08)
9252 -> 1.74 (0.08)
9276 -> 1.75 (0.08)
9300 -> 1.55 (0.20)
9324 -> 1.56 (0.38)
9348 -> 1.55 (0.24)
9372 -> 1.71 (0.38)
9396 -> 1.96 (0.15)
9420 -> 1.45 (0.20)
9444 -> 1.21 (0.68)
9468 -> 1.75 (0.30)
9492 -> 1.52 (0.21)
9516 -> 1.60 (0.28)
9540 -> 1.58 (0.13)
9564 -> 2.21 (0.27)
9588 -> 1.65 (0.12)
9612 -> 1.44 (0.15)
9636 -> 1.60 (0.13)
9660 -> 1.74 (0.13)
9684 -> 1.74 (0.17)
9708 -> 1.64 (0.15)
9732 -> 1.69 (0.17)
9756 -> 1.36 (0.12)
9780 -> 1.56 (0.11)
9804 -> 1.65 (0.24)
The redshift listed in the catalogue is 0.334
